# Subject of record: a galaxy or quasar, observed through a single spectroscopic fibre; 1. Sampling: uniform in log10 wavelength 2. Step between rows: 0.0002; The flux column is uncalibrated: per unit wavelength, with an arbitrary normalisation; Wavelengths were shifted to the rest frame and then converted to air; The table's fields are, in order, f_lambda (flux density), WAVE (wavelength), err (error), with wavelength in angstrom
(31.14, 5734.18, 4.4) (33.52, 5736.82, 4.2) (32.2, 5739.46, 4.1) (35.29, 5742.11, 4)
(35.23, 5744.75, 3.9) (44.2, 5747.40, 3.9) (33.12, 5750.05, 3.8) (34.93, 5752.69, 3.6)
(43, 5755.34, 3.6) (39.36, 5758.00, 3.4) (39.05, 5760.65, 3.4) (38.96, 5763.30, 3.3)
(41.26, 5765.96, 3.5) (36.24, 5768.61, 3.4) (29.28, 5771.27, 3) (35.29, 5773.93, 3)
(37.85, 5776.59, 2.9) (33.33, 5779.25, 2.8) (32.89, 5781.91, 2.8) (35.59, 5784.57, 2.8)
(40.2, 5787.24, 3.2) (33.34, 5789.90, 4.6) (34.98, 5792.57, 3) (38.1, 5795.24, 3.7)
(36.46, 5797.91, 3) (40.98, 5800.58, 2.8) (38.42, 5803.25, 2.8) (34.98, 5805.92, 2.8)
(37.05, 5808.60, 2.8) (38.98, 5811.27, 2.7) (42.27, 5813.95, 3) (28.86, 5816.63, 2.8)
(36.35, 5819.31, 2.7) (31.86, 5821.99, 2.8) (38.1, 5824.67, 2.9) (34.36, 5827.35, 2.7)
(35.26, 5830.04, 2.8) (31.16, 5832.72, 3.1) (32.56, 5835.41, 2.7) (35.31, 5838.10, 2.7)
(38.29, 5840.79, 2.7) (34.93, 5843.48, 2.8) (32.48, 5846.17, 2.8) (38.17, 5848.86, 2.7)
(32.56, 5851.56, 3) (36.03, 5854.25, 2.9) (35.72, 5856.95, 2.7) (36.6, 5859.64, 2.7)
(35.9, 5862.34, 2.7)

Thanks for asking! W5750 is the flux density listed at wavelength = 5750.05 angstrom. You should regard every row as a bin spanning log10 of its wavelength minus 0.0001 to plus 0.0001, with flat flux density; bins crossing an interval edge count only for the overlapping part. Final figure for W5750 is 33.12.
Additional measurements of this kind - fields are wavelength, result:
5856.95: 35.72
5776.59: 37.85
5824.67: 38.1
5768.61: 36.24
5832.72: 31.16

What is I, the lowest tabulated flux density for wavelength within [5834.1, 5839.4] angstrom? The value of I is 32.56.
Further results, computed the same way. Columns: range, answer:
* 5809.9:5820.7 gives 28.86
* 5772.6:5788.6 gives 32.89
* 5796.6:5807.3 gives 34.98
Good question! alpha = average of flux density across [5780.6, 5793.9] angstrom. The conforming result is 35.4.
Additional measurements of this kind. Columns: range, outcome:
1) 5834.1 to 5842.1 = 35.4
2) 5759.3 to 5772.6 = 37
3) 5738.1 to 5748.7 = 36.7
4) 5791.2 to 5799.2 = 36.5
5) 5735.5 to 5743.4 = 33.6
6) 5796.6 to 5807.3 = 37.7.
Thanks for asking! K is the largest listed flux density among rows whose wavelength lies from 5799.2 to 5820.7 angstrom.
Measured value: 42.27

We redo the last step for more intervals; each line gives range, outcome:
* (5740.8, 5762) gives 44.2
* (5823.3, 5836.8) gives 38.1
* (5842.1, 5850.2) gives 38.17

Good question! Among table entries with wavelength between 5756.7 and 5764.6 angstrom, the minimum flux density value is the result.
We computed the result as 38.96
